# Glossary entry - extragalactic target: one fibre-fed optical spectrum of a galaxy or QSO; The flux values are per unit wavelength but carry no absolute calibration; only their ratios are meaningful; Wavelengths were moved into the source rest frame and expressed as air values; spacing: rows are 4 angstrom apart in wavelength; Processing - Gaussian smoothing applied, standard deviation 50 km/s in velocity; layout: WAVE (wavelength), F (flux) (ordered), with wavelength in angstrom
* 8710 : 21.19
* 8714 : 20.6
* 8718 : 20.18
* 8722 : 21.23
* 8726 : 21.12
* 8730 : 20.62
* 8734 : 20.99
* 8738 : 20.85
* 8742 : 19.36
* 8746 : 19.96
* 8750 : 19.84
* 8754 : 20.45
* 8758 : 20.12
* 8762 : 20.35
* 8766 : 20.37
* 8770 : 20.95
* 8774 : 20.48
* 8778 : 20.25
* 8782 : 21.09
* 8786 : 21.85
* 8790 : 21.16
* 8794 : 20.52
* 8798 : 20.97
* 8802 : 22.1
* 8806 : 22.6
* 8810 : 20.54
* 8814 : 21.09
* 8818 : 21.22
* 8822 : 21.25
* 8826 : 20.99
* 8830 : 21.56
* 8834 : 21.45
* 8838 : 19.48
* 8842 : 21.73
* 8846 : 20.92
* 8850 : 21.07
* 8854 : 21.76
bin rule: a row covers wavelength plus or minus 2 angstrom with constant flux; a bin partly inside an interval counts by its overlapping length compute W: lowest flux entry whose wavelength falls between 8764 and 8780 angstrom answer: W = 20.25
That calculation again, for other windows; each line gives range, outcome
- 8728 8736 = 20.62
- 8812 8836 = 20.99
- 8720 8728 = 21.12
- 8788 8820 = 20.52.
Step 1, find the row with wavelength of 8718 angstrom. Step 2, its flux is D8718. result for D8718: 20.18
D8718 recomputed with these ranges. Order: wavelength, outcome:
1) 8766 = 20.37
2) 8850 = 21.07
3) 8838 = 19.48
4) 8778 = 20.25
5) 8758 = 20.12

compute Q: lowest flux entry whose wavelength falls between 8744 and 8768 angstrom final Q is 19.84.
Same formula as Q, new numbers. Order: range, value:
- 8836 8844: 19.48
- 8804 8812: 20.54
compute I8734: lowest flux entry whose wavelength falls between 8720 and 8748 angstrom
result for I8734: 19.36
